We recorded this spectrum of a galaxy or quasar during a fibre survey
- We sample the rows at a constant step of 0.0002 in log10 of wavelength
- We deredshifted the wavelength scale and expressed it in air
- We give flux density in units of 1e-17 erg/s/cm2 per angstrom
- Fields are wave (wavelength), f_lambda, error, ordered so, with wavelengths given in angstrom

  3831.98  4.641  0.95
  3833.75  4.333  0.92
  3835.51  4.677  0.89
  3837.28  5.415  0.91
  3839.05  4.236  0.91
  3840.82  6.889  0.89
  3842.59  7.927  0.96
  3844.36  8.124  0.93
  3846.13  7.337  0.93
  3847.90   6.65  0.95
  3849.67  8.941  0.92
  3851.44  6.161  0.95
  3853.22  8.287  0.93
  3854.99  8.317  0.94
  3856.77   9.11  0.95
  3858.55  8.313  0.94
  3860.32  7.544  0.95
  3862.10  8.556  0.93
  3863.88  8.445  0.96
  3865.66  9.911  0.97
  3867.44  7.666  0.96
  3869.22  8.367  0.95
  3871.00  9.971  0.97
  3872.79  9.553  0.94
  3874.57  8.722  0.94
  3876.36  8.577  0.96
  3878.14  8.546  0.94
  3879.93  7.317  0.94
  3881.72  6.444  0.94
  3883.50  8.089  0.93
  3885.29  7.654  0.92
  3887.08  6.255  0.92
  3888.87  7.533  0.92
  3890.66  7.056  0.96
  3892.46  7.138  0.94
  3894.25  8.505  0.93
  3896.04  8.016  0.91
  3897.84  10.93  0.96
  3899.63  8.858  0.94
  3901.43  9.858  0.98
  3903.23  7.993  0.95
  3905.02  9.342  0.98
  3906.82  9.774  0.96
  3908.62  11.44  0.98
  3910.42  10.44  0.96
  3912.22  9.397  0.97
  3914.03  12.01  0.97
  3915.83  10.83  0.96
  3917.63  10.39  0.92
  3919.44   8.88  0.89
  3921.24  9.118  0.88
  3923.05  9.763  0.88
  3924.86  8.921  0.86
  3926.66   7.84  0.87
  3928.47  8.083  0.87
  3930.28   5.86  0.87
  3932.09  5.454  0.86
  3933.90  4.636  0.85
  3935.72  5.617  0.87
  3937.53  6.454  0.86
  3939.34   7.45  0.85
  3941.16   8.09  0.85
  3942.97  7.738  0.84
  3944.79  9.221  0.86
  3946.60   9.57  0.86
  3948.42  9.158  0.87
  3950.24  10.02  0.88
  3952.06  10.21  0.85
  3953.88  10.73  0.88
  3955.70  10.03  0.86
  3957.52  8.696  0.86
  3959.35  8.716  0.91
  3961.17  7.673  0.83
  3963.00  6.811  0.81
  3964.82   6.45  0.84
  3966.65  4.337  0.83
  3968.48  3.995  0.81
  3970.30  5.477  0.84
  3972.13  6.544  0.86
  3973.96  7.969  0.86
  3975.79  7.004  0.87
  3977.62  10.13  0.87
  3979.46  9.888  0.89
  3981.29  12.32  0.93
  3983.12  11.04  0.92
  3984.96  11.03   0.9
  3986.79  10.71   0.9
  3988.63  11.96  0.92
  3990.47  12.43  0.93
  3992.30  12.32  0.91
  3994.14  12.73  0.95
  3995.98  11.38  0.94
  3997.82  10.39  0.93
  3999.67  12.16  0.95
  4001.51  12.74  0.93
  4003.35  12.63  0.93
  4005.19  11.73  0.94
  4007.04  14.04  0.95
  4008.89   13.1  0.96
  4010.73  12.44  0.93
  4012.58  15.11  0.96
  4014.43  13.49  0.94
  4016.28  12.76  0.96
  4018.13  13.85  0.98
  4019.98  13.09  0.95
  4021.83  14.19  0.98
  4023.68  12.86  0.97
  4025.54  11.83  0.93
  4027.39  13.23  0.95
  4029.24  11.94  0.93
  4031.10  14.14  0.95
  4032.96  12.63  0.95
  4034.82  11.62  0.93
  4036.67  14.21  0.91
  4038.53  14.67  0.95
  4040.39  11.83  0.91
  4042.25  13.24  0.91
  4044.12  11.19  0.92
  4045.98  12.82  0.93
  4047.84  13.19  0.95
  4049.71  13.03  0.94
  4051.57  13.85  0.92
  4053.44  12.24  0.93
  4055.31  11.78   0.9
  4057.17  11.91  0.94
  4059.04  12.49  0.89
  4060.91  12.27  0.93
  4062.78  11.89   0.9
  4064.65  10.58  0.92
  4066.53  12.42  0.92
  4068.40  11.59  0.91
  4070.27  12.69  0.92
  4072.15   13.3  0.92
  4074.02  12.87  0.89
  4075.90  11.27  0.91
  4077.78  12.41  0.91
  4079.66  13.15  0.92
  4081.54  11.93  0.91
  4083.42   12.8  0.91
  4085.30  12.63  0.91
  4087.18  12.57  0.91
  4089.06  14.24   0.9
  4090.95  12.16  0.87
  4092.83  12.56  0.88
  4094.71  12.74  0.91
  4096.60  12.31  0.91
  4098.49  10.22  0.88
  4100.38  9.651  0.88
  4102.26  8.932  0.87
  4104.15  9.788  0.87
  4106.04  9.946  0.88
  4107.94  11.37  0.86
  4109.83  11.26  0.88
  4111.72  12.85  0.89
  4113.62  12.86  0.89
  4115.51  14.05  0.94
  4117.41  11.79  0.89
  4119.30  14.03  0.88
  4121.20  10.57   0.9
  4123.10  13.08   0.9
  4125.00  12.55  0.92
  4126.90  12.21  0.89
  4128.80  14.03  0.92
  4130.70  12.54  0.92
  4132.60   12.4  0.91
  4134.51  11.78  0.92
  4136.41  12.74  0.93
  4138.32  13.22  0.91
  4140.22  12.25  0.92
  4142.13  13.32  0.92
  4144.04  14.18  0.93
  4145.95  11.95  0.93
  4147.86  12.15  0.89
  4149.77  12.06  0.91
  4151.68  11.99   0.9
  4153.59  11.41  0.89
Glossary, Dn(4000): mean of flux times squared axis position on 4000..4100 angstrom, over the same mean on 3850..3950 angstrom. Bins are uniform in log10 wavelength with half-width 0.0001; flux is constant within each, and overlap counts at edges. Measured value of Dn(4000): 1.62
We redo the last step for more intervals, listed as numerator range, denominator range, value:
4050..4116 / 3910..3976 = 1.60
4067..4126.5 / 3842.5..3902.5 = 1.65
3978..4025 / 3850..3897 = 1.63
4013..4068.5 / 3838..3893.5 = 1.77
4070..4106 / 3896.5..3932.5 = 1.40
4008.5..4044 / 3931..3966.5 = 1.72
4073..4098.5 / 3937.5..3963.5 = 1.52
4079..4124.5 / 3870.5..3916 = 1.51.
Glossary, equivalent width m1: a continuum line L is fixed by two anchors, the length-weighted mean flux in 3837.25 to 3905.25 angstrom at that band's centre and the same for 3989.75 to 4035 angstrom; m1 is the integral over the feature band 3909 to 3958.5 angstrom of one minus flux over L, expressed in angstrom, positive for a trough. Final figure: 6.8 angstrom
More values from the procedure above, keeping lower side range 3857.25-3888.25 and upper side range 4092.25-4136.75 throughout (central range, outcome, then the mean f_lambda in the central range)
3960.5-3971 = 4.2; 5.75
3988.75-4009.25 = -4.3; 12.3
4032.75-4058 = -4.4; 12.7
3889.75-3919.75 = -2.5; 9.47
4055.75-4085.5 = -2.6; 12.2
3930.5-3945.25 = 4.0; 6.71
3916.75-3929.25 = 0.0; 9.01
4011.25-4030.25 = -5.0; 13.2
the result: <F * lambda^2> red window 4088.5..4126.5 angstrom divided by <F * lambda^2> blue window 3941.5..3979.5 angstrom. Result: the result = 1.6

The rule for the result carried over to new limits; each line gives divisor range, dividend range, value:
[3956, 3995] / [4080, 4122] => 1.41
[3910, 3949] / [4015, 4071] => 1.60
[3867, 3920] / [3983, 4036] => 1.50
